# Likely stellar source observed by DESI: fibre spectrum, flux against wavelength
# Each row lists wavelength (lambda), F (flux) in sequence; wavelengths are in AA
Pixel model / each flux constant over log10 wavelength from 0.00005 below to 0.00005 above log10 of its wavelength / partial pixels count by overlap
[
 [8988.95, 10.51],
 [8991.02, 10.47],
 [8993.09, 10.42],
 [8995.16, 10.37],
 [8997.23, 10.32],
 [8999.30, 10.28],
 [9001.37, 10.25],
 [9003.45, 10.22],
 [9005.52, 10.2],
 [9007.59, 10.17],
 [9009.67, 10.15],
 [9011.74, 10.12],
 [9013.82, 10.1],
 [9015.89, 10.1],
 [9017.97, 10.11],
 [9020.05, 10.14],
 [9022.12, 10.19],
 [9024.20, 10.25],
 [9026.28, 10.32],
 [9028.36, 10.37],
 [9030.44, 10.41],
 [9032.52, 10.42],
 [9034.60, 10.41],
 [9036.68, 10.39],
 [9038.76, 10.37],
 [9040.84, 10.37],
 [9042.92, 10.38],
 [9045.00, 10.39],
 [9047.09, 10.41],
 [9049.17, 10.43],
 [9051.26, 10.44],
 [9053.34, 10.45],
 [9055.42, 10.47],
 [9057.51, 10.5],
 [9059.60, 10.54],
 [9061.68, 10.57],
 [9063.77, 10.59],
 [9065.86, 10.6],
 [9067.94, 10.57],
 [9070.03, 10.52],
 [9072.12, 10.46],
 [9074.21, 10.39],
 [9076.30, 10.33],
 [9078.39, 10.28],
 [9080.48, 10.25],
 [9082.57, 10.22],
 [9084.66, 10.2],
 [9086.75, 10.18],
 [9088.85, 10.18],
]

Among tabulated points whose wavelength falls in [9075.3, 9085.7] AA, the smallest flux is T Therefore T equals 10.2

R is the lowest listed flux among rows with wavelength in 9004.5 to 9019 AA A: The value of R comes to 10.1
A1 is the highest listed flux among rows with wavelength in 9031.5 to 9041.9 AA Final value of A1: 10.42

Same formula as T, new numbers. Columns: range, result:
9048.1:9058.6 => 10.43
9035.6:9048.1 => 10.37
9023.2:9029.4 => 10.25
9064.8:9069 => 10.57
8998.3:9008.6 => 10.17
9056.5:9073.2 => 10.46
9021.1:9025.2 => 10.19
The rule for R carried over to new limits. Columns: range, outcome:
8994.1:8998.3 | 10.32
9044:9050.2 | 10.39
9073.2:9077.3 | 10.33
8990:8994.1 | 10.42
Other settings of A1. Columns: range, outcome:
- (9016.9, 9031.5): 10.41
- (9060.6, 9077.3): 10.6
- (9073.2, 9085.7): 10.39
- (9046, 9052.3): 10.44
